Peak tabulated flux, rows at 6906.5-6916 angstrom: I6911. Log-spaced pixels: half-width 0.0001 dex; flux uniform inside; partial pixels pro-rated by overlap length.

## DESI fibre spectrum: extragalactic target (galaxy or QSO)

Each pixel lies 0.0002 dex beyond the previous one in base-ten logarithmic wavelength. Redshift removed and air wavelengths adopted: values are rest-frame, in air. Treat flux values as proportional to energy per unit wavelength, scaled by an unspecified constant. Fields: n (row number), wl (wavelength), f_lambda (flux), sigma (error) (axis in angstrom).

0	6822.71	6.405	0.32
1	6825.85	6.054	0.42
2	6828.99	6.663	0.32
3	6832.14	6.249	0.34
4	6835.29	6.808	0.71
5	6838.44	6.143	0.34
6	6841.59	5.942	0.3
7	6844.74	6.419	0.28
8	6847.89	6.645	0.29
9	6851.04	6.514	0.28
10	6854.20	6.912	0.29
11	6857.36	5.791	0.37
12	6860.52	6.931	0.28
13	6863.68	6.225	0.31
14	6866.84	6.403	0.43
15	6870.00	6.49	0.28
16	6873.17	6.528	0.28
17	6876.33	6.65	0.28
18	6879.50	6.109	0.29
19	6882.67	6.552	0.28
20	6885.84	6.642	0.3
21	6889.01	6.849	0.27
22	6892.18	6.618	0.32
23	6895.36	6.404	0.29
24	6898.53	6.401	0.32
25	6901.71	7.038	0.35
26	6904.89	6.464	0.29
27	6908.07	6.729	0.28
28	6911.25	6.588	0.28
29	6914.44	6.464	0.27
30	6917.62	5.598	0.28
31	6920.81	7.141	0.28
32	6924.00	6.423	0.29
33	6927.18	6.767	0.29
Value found 6.729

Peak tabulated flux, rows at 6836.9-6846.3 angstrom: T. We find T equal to 6.419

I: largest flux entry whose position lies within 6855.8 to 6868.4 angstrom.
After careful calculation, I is 6.931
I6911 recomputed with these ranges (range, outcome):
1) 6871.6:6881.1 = 6.65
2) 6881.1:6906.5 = 7.038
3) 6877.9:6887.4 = 6.642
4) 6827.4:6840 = 6.808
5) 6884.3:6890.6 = 6.849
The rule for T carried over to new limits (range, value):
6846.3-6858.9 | 6.912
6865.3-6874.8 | 6.528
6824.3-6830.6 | 6.663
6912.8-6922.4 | 7.141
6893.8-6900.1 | 6.404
